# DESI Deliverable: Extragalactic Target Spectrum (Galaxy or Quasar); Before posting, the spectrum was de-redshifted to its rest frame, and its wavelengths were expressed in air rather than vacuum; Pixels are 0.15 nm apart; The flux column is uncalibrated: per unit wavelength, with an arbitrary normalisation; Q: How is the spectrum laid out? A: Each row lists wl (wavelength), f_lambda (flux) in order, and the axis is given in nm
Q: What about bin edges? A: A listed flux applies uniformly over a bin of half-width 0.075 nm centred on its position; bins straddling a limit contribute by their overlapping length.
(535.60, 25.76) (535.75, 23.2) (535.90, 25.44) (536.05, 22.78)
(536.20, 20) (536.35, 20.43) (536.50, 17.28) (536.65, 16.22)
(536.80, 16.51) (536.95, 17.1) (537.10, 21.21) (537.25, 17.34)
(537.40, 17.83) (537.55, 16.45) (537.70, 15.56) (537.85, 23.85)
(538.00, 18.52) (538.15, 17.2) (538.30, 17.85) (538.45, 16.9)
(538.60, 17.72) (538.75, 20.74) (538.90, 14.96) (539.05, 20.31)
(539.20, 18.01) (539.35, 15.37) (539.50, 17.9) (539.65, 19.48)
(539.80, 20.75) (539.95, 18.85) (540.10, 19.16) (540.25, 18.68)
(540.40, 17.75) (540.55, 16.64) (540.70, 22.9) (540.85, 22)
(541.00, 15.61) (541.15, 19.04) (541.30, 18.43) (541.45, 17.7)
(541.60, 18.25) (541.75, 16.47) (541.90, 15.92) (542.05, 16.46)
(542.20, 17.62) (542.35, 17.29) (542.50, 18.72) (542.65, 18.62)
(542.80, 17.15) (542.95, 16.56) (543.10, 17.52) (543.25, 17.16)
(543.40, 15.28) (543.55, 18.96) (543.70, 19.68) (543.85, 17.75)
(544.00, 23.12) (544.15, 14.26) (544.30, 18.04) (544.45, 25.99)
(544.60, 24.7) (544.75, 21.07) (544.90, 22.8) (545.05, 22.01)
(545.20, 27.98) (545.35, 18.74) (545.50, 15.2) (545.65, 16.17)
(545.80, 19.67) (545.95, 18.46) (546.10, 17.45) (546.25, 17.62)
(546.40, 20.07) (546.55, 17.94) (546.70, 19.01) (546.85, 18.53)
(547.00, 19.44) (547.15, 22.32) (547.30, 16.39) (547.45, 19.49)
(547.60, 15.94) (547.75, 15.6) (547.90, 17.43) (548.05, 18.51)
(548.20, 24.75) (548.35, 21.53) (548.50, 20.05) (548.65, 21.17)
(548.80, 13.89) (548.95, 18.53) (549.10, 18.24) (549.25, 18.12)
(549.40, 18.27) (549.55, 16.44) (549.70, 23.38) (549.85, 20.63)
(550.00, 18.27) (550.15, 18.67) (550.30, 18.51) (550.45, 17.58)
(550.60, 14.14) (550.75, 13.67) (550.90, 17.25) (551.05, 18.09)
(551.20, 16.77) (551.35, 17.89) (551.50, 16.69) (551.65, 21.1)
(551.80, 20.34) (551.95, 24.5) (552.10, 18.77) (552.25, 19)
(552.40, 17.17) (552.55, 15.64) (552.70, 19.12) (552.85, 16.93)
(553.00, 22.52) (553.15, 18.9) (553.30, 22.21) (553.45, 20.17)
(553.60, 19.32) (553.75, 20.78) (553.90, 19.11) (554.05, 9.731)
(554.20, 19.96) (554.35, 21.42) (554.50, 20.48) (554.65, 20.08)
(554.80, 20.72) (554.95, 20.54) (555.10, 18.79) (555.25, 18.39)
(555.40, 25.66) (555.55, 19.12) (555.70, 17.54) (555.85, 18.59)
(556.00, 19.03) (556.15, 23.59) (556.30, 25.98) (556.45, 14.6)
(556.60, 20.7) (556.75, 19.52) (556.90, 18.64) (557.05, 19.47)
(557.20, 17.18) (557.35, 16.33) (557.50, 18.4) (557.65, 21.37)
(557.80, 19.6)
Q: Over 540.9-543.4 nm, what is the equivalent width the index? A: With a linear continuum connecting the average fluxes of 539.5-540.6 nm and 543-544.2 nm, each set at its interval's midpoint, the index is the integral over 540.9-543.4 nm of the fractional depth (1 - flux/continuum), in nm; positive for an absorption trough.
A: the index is 0.13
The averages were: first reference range 18.7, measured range 17.4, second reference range 18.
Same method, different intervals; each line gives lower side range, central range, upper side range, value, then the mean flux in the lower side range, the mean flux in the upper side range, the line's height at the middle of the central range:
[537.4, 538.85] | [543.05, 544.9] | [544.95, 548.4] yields -0.07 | 18.2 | 19.2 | 18.9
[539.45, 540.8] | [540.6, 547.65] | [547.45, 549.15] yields 0.03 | 19.2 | 18.7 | 19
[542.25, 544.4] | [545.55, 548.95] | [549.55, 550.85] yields -0.13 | 18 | 18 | 18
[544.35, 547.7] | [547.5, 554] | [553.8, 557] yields 0.34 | 19.8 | 19.6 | 19.7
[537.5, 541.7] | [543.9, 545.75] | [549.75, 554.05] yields -0.23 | 18.4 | 18.6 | 18.5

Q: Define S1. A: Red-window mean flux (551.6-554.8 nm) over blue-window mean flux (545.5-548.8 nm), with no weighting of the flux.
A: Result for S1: 1.0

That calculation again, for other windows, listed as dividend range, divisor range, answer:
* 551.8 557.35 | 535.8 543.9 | 1.06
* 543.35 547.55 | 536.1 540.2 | 1.07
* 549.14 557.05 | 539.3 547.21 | 1.01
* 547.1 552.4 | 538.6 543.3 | 1.03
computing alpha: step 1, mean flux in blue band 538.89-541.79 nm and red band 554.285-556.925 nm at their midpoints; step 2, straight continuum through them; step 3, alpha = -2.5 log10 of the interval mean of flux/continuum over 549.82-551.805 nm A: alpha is 0.117 mag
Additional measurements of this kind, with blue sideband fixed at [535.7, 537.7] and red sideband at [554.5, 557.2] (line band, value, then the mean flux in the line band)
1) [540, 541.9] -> 0.05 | 18.5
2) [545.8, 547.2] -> 0.04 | 19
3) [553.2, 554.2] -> 0.07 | 18.7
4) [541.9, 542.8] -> 0.11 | 17.5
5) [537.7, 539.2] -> 0.04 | 18.5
